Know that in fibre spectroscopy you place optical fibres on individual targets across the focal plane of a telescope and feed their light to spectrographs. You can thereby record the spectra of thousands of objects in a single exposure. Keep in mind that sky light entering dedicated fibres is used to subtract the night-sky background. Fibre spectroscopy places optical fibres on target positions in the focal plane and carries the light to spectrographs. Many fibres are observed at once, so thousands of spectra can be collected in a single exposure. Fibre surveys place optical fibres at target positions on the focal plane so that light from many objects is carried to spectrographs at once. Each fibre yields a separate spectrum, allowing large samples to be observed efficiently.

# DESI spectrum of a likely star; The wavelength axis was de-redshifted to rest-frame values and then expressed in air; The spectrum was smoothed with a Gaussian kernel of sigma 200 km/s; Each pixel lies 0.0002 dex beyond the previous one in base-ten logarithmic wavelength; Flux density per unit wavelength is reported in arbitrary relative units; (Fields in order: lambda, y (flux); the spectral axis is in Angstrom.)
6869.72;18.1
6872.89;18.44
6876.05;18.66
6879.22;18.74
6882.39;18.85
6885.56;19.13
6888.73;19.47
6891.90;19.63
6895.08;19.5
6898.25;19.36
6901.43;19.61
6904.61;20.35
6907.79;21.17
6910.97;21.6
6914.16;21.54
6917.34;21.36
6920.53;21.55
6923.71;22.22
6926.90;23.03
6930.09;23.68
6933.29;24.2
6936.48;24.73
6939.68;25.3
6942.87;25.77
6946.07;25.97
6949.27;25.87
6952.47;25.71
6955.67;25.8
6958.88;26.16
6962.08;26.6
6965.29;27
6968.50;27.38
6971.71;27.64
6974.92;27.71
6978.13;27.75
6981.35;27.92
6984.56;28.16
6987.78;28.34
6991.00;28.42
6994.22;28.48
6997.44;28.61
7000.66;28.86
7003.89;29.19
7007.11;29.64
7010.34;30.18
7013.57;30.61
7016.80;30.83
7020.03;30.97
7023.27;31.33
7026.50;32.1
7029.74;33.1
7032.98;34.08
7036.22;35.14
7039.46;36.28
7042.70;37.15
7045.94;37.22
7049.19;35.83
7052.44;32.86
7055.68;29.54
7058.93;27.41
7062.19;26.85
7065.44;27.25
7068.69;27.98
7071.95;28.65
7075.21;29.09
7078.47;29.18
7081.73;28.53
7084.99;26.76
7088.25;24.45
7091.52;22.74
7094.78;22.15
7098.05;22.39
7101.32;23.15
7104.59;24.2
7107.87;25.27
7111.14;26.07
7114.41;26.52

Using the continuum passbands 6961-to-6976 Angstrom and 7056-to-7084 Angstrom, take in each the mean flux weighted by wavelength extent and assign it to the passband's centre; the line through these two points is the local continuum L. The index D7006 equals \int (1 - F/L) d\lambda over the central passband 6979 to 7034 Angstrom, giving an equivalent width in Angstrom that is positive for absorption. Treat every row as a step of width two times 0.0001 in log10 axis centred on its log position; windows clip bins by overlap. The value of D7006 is -4.7 Angstrom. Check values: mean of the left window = 27.3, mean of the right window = 28.1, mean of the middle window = 30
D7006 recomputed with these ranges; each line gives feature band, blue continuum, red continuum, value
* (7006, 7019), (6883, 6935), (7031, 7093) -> -1.42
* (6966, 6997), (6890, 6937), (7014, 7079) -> -1.50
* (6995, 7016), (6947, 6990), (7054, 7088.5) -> -1.64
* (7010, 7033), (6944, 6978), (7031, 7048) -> 1.52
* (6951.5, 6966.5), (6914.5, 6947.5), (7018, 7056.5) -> 0.06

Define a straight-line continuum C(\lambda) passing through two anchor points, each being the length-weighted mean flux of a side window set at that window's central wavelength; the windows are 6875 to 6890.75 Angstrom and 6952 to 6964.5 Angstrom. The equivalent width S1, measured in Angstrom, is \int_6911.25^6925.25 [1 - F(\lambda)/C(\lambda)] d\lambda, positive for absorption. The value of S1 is 0.4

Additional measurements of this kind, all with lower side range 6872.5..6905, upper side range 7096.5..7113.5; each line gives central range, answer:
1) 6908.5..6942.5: -4.8 Angstrom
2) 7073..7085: -2.5 Angstrom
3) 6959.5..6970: -2.9 Angstrom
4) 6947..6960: -3.2 Angstrom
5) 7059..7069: -1.7 Angstrom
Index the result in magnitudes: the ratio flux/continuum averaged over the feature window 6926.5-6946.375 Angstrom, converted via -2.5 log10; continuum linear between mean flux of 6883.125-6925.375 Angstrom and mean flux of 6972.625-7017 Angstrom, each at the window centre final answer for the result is -0.06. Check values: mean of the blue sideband 20.5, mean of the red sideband 28.8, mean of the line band 24.7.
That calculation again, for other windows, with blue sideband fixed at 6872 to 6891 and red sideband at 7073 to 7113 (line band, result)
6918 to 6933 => -0.12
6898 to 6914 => -0.05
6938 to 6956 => -0.22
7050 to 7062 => -0.23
